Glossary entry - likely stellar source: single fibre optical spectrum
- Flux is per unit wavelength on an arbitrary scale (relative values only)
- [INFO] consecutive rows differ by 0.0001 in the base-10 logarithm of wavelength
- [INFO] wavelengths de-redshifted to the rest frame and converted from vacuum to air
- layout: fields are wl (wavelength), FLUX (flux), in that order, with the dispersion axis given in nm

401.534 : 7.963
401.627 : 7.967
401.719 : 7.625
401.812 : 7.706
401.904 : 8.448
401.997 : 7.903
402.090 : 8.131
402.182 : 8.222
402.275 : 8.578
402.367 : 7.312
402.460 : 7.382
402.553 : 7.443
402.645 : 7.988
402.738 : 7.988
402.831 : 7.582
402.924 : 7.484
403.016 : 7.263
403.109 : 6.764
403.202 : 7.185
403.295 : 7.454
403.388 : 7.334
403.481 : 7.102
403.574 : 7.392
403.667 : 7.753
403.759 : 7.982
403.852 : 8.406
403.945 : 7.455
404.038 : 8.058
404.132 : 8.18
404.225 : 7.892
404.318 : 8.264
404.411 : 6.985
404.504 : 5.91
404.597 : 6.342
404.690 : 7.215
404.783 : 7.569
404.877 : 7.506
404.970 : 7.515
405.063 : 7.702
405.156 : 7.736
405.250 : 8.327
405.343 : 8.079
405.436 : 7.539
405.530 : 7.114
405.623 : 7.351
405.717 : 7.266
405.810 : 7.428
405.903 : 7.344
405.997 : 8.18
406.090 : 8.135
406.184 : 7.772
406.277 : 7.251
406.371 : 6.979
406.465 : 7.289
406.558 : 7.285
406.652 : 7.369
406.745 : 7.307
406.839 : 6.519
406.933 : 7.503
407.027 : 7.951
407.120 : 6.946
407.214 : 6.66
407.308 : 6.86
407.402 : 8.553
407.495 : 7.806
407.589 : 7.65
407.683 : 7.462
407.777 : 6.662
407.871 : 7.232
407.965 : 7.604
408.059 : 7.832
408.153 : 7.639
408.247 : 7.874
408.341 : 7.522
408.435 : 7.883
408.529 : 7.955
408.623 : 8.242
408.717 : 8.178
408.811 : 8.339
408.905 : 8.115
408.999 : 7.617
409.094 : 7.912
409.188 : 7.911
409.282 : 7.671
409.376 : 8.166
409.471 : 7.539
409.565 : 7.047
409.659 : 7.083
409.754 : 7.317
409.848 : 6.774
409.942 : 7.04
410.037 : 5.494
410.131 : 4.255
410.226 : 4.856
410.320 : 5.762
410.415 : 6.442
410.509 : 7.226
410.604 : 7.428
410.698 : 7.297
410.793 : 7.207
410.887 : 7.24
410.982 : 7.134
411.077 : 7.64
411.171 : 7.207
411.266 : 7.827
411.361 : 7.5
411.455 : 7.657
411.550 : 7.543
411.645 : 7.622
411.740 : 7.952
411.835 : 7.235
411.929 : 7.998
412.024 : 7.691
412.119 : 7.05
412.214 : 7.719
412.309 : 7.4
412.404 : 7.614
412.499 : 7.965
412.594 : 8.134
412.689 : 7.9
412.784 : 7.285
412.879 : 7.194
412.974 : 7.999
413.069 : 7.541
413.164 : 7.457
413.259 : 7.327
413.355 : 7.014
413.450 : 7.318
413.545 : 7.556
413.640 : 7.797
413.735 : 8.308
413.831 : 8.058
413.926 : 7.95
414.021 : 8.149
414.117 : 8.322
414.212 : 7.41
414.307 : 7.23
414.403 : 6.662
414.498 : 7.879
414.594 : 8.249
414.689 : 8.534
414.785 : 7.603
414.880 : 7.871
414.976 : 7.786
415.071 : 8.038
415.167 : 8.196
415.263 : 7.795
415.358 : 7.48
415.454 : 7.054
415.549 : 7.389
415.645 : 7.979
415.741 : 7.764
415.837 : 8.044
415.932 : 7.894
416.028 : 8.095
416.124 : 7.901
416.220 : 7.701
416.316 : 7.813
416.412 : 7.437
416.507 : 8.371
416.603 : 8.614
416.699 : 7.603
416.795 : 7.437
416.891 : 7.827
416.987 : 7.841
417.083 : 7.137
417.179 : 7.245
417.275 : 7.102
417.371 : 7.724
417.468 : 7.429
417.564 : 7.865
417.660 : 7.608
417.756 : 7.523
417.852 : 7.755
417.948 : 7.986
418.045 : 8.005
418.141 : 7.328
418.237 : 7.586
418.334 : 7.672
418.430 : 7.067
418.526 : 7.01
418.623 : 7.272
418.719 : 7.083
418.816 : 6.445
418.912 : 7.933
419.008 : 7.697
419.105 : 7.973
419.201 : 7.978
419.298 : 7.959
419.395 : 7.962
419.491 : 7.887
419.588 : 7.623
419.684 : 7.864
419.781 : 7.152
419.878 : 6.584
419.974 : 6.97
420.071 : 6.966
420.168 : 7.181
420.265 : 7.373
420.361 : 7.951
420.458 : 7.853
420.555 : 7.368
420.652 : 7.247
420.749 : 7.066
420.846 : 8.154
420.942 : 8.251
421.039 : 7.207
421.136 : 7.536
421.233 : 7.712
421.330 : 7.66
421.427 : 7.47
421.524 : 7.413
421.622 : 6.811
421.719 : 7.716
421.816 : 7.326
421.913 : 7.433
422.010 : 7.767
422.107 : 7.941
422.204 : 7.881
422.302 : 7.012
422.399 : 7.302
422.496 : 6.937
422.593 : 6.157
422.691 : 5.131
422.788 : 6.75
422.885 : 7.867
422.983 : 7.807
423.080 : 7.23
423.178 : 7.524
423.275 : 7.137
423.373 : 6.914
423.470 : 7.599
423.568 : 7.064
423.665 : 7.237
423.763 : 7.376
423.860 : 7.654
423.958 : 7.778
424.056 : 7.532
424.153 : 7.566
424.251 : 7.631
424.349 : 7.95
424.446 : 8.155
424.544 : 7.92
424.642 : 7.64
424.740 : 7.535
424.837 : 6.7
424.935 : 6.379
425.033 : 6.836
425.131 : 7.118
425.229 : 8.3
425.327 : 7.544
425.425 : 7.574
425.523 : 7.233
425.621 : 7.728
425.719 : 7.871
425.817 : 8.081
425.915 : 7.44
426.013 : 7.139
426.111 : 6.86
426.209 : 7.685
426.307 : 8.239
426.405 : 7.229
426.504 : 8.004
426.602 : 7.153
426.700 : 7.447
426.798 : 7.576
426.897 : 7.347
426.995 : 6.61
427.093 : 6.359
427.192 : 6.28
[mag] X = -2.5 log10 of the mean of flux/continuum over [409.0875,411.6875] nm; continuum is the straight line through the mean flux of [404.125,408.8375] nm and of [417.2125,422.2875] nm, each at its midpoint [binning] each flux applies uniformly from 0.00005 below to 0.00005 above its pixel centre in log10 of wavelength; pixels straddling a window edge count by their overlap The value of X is 0.07 mag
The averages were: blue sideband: 7.52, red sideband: 7.52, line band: 7.05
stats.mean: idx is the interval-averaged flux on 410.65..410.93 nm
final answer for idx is 7.27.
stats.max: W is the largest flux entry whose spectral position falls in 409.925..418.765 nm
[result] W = 8.614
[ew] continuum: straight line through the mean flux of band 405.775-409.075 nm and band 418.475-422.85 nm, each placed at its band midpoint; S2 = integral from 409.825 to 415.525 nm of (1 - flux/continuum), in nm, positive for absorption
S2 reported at 0.06 nm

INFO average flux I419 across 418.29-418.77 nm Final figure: 7.21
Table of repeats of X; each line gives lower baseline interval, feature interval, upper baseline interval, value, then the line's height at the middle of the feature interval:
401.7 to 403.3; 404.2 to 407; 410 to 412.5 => 0.01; 7.49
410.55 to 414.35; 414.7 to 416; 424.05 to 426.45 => -0.03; 7.58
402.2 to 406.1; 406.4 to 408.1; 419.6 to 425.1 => 0.03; 7.53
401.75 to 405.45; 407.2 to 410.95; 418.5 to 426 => 0.04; 7.57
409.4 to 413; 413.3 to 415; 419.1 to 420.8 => -0.07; 7.29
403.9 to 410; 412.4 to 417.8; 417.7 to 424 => -0.04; 7.46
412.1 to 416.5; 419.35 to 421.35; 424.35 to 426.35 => 0.01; 7.61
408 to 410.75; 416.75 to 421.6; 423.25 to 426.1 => -0.02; 7.39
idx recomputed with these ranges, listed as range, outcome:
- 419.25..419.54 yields 7.93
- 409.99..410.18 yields 4.87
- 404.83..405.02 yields 7.52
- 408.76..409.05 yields 8.01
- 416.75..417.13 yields 7.56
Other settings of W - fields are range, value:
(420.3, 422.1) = 8.251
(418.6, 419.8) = 7.978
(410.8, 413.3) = 8.134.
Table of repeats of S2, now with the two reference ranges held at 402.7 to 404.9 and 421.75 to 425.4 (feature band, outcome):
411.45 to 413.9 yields -0.07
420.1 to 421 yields -0.03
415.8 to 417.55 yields -0.08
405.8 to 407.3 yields 0.02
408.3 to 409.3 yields -0.07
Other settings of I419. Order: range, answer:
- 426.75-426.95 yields 7.43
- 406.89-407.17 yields 7.46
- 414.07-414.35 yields 7.68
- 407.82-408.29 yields 7.62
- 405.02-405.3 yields 7.92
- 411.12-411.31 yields 7.53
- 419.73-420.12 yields 6.91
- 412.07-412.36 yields 7.39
